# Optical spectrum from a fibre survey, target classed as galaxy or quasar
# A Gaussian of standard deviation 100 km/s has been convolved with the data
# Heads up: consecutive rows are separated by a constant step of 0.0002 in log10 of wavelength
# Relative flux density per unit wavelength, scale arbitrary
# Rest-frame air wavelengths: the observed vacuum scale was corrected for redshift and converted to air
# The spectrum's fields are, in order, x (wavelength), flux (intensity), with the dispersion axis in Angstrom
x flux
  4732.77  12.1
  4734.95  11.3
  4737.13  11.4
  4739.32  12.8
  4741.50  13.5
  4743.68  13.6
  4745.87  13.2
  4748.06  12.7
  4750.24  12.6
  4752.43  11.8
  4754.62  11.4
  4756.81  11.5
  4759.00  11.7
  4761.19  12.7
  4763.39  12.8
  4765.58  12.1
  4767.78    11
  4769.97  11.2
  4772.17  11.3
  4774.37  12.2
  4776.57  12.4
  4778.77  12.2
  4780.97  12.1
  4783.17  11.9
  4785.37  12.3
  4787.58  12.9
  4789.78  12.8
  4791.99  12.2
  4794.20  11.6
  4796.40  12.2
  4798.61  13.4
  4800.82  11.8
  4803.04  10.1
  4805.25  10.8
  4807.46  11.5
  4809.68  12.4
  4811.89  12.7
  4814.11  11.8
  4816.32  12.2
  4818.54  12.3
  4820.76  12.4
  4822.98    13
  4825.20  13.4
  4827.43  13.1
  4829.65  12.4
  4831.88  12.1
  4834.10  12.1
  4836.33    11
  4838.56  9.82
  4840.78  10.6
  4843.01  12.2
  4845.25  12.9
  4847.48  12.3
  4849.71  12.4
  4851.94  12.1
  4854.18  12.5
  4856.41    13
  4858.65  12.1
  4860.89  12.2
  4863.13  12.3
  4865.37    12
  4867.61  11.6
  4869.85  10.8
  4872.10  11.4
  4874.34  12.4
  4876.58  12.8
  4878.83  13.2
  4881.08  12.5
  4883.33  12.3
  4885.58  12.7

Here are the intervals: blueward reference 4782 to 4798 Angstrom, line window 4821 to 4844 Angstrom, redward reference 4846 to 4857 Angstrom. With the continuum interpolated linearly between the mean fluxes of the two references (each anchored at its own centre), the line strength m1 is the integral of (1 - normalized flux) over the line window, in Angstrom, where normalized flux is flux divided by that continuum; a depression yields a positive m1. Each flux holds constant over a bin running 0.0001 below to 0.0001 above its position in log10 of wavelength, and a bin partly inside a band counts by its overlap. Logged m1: 0.79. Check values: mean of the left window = 12.3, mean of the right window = 12.5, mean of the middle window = 12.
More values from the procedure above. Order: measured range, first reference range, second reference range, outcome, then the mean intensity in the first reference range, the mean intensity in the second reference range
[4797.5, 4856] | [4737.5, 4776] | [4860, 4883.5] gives 0.5 Angstrom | 12.2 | 12.1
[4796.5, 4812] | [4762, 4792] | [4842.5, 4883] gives 0.5 Angstrom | 12.1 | 12.3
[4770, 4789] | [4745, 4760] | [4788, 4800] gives 0.3 Angstrom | 12.1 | 12.5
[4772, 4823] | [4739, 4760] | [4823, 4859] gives 0.8 Angstrom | 12.5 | 12.2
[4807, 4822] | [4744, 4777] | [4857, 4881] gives -0.2 Angstrom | 12.1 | 12.1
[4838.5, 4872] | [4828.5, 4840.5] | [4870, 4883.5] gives -0.3 Angstrom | 11.4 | 12.3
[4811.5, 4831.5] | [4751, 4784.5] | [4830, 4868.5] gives -1.0 Angstrom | 11.9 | 12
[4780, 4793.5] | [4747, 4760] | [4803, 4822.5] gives -0.5 Angstrom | 12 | 11.9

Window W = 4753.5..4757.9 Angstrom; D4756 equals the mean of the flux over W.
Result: 11.4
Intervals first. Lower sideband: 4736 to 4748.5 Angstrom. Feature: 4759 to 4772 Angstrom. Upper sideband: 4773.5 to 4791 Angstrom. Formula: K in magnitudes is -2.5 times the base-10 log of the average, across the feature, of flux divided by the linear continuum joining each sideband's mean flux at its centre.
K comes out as 0.060 mag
